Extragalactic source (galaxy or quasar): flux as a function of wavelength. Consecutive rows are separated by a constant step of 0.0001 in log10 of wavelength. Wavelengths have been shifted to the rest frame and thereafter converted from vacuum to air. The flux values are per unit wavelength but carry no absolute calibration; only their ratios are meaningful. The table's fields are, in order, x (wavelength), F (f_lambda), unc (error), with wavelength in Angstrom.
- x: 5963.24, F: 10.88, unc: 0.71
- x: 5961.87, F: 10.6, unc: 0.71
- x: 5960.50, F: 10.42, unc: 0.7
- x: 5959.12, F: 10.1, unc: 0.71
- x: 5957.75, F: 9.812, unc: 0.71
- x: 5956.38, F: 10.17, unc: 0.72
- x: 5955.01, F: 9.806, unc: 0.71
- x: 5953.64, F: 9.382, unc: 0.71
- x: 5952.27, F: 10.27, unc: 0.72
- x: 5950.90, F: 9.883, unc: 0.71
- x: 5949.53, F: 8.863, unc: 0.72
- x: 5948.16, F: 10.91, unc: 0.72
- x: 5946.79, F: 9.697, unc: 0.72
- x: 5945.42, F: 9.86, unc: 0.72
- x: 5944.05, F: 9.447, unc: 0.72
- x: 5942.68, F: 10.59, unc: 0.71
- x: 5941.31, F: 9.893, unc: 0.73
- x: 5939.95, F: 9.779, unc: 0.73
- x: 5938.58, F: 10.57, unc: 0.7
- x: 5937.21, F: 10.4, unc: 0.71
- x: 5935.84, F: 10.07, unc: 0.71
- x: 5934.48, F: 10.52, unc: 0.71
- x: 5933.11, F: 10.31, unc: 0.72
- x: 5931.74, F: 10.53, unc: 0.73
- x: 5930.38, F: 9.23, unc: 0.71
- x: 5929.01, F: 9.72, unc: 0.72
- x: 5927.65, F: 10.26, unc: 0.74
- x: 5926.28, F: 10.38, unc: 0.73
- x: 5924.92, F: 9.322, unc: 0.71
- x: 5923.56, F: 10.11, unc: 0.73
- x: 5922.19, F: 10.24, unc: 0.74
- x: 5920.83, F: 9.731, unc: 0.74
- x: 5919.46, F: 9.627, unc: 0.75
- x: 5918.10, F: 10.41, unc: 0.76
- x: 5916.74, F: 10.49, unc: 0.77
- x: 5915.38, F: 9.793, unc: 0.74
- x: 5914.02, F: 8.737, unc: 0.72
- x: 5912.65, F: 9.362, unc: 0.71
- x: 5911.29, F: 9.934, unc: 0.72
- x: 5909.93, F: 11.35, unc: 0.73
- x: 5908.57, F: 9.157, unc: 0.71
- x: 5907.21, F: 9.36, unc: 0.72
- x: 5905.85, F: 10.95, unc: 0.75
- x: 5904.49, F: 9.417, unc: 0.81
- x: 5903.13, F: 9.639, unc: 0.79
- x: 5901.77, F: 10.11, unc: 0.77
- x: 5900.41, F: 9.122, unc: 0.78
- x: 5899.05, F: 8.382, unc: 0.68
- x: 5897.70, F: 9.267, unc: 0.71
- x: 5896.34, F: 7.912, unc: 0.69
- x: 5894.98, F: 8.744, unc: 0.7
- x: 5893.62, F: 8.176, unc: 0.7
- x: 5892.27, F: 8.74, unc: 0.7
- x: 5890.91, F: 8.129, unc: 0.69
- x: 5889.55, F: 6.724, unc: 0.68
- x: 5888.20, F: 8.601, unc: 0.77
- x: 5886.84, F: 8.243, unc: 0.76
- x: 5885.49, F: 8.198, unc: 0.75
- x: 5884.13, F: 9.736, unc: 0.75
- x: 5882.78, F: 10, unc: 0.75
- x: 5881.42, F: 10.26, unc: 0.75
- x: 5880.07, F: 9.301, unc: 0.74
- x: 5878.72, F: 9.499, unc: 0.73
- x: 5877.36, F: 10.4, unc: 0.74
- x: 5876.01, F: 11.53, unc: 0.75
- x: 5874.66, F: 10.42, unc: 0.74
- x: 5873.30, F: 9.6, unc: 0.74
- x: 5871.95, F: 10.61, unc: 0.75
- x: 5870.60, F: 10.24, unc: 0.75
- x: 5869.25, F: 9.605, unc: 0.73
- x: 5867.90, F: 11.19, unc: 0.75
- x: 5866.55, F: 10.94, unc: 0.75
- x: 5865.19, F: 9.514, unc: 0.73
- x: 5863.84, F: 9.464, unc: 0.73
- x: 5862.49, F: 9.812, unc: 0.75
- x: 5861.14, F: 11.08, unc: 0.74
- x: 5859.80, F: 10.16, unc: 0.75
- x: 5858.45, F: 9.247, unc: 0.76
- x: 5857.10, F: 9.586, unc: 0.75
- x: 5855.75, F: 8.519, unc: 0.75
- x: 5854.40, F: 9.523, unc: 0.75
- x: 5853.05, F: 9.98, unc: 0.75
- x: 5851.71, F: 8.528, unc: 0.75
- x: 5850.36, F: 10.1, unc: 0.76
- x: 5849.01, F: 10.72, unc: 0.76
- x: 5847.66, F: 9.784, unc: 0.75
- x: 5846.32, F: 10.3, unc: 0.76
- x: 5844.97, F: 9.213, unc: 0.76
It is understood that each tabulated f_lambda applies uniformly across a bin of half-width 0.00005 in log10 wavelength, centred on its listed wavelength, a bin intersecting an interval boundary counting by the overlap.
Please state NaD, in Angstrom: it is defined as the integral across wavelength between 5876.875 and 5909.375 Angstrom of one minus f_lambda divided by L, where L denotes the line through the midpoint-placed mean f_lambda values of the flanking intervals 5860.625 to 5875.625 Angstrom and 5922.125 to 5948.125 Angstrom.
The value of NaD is 3.5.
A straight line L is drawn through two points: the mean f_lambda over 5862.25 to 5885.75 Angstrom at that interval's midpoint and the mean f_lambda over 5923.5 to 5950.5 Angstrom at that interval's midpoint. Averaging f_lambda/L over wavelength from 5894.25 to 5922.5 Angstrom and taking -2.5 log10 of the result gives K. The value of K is 0.05 mag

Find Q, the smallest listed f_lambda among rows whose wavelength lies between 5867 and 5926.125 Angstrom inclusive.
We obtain 6.724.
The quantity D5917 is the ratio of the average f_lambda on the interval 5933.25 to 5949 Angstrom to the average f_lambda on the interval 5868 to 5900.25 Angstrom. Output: 1.1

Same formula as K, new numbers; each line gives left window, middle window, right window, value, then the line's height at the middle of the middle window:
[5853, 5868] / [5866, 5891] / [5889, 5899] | -0.075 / 9.01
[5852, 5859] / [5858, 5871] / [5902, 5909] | -0.082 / 9.4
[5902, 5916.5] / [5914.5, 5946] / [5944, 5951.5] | -0.027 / 9.8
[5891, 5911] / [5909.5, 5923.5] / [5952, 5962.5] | -0.050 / 9.5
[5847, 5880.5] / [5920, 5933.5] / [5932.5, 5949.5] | 0.013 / 10.1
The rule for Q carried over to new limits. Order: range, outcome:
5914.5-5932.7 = 9.23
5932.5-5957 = 8.863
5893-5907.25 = 7.912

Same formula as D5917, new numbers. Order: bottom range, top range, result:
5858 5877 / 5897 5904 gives 0.91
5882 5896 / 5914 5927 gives 1.17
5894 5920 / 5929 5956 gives 1.05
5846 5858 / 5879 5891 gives 0.92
